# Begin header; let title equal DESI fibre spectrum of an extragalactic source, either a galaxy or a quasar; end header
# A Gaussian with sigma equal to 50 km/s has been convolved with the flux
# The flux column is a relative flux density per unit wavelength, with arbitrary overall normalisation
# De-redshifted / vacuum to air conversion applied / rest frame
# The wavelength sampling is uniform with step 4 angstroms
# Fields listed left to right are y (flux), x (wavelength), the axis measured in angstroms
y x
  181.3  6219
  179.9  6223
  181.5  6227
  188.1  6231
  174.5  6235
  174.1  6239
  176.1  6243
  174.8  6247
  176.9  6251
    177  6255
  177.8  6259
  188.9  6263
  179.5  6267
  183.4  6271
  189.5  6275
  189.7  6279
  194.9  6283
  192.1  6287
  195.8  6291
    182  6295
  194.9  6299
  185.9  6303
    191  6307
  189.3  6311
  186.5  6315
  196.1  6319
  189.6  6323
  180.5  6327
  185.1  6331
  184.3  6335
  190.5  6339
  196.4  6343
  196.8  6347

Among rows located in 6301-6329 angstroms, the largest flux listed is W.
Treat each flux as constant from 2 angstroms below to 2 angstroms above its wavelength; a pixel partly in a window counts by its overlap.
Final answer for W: 196.1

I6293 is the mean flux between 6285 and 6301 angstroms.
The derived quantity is 191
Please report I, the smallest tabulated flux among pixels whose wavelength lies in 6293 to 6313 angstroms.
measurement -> 182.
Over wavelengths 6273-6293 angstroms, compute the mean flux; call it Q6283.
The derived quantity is 192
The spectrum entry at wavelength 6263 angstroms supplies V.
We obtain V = 188.9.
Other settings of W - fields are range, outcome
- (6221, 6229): 181.5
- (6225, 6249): 188.1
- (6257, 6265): 188.9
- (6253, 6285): 194.9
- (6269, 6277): 189.5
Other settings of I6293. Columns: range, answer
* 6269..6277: 186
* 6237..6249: 175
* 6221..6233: 183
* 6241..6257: 176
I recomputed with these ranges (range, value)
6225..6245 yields 174.1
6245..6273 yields 174.8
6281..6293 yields 192.1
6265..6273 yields 179.5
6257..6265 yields 177.8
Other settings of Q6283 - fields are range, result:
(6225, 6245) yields 179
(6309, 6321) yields 191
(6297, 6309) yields 191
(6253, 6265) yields 181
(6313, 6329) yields 188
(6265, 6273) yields 181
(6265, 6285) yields 187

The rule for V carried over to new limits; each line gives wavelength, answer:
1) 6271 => 183.4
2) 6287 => 192.1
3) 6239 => 174.1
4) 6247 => 174.8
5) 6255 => 177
